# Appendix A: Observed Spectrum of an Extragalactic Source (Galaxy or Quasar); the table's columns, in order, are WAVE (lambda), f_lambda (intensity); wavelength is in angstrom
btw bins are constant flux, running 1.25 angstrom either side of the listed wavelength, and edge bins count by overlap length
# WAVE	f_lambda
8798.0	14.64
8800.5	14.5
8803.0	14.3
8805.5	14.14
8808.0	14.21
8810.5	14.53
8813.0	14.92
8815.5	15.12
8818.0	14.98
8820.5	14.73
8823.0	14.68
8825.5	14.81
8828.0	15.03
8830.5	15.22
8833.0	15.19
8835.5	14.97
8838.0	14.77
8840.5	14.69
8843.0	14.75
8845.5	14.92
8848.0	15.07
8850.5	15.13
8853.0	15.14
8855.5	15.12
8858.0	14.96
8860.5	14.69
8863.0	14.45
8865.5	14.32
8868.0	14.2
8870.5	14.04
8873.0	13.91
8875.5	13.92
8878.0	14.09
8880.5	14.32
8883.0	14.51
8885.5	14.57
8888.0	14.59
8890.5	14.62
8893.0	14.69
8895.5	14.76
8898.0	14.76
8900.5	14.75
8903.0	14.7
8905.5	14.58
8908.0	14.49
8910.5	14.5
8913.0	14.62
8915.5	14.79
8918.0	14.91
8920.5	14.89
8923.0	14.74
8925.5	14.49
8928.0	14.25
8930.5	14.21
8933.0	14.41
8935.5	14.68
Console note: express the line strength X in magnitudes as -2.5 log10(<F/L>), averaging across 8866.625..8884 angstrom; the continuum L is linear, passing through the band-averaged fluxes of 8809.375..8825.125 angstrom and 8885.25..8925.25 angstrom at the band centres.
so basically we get 0.04 mag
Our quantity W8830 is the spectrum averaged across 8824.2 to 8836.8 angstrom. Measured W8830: 15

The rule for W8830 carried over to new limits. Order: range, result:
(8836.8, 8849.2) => 14.8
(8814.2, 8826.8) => 14.9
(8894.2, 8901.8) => 14.8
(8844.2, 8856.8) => 15.1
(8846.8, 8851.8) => 15.1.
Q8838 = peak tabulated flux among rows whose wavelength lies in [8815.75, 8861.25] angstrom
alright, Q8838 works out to 15.22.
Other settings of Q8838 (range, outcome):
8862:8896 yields 14.76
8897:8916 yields 14.79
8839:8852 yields 15.13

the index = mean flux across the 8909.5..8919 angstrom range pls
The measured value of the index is 14.7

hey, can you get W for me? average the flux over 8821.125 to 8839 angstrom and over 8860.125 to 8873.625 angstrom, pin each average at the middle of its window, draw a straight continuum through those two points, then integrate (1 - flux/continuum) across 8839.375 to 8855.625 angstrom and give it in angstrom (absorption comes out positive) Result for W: -0.4 angstrom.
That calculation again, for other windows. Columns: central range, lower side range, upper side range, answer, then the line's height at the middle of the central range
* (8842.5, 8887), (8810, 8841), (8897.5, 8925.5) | 0.8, 14.8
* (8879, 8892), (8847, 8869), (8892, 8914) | 0.2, 14.7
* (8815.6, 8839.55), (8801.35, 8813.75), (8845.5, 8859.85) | -0.4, 14.7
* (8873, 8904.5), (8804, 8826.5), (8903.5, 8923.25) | 0.4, 14.7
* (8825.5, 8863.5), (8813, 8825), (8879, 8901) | -0.4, 14.8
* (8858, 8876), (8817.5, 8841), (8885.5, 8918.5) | 0.6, 14.8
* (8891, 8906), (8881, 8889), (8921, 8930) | -0.2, 14.5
